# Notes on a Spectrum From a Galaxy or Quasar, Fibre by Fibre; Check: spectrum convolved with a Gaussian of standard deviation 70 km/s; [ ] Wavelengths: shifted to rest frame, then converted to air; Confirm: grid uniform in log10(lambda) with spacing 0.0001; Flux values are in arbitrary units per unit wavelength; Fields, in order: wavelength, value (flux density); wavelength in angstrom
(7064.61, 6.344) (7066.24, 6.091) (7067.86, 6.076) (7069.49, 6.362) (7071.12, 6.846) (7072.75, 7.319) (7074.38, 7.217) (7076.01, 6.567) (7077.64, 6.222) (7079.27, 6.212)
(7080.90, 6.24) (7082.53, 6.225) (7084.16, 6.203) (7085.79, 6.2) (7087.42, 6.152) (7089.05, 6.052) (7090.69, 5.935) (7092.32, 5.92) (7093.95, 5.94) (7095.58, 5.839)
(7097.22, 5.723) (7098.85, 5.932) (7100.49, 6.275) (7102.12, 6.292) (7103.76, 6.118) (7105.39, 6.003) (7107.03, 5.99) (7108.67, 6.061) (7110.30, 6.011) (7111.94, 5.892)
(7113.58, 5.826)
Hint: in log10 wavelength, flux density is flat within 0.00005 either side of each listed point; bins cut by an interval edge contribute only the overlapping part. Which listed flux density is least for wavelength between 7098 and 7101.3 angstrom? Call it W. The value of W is 5.932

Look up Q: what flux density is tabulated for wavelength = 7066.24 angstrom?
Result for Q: 6.091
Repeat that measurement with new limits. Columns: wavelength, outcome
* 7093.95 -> 5.94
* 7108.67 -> 6.061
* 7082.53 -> 6.225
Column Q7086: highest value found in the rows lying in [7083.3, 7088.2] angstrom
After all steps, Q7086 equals 6.203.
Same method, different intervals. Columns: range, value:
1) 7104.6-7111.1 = 6.061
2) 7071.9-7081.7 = 7.319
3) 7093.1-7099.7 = 5.94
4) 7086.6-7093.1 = 6.152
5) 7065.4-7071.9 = 6.846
